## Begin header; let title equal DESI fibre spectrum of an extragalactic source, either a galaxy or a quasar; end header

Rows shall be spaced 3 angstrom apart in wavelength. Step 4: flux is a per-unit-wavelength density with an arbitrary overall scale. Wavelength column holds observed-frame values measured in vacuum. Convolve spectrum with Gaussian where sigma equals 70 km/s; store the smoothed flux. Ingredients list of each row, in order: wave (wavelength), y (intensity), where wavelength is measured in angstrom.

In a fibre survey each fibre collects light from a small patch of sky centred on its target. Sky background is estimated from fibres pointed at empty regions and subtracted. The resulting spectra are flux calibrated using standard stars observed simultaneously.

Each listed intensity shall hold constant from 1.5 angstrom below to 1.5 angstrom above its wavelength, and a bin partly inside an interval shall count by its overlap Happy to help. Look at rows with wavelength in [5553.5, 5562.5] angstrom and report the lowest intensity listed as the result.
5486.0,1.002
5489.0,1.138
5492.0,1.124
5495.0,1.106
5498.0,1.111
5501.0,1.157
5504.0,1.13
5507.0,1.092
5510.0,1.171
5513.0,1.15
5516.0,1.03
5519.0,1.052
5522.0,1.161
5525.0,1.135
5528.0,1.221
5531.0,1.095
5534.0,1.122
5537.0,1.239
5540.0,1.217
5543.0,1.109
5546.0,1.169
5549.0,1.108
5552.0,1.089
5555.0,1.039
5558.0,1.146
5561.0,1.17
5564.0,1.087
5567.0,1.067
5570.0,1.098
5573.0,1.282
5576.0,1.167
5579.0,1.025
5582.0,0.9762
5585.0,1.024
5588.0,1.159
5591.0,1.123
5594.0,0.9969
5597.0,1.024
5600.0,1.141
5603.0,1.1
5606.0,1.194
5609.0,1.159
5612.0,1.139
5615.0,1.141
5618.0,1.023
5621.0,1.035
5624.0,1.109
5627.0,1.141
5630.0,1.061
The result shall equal 1.039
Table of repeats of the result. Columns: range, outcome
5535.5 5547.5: 1.109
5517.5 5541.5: 1.052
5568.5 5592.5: 0.9762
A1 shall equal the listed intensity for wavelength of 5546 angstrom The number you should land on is 1.169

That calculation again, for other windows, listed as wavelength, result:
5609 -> 1.159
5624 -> 1.109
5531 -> 1.095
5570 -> 1.098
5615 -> 1.141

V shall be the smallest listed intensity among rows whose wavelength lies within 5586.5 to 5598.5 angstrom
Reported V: 0.9969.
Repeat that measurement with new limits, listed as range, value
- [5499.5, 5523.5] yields 1.03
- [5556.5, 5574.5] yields 1.067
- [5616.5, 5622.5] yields 1.023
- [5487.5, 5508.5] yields 1.092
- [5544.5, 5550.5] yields 1.108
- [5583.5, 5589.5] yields 1.024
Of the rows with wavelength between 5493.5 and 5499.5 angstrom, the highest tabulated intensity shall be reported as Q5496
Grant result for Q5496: 1.111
